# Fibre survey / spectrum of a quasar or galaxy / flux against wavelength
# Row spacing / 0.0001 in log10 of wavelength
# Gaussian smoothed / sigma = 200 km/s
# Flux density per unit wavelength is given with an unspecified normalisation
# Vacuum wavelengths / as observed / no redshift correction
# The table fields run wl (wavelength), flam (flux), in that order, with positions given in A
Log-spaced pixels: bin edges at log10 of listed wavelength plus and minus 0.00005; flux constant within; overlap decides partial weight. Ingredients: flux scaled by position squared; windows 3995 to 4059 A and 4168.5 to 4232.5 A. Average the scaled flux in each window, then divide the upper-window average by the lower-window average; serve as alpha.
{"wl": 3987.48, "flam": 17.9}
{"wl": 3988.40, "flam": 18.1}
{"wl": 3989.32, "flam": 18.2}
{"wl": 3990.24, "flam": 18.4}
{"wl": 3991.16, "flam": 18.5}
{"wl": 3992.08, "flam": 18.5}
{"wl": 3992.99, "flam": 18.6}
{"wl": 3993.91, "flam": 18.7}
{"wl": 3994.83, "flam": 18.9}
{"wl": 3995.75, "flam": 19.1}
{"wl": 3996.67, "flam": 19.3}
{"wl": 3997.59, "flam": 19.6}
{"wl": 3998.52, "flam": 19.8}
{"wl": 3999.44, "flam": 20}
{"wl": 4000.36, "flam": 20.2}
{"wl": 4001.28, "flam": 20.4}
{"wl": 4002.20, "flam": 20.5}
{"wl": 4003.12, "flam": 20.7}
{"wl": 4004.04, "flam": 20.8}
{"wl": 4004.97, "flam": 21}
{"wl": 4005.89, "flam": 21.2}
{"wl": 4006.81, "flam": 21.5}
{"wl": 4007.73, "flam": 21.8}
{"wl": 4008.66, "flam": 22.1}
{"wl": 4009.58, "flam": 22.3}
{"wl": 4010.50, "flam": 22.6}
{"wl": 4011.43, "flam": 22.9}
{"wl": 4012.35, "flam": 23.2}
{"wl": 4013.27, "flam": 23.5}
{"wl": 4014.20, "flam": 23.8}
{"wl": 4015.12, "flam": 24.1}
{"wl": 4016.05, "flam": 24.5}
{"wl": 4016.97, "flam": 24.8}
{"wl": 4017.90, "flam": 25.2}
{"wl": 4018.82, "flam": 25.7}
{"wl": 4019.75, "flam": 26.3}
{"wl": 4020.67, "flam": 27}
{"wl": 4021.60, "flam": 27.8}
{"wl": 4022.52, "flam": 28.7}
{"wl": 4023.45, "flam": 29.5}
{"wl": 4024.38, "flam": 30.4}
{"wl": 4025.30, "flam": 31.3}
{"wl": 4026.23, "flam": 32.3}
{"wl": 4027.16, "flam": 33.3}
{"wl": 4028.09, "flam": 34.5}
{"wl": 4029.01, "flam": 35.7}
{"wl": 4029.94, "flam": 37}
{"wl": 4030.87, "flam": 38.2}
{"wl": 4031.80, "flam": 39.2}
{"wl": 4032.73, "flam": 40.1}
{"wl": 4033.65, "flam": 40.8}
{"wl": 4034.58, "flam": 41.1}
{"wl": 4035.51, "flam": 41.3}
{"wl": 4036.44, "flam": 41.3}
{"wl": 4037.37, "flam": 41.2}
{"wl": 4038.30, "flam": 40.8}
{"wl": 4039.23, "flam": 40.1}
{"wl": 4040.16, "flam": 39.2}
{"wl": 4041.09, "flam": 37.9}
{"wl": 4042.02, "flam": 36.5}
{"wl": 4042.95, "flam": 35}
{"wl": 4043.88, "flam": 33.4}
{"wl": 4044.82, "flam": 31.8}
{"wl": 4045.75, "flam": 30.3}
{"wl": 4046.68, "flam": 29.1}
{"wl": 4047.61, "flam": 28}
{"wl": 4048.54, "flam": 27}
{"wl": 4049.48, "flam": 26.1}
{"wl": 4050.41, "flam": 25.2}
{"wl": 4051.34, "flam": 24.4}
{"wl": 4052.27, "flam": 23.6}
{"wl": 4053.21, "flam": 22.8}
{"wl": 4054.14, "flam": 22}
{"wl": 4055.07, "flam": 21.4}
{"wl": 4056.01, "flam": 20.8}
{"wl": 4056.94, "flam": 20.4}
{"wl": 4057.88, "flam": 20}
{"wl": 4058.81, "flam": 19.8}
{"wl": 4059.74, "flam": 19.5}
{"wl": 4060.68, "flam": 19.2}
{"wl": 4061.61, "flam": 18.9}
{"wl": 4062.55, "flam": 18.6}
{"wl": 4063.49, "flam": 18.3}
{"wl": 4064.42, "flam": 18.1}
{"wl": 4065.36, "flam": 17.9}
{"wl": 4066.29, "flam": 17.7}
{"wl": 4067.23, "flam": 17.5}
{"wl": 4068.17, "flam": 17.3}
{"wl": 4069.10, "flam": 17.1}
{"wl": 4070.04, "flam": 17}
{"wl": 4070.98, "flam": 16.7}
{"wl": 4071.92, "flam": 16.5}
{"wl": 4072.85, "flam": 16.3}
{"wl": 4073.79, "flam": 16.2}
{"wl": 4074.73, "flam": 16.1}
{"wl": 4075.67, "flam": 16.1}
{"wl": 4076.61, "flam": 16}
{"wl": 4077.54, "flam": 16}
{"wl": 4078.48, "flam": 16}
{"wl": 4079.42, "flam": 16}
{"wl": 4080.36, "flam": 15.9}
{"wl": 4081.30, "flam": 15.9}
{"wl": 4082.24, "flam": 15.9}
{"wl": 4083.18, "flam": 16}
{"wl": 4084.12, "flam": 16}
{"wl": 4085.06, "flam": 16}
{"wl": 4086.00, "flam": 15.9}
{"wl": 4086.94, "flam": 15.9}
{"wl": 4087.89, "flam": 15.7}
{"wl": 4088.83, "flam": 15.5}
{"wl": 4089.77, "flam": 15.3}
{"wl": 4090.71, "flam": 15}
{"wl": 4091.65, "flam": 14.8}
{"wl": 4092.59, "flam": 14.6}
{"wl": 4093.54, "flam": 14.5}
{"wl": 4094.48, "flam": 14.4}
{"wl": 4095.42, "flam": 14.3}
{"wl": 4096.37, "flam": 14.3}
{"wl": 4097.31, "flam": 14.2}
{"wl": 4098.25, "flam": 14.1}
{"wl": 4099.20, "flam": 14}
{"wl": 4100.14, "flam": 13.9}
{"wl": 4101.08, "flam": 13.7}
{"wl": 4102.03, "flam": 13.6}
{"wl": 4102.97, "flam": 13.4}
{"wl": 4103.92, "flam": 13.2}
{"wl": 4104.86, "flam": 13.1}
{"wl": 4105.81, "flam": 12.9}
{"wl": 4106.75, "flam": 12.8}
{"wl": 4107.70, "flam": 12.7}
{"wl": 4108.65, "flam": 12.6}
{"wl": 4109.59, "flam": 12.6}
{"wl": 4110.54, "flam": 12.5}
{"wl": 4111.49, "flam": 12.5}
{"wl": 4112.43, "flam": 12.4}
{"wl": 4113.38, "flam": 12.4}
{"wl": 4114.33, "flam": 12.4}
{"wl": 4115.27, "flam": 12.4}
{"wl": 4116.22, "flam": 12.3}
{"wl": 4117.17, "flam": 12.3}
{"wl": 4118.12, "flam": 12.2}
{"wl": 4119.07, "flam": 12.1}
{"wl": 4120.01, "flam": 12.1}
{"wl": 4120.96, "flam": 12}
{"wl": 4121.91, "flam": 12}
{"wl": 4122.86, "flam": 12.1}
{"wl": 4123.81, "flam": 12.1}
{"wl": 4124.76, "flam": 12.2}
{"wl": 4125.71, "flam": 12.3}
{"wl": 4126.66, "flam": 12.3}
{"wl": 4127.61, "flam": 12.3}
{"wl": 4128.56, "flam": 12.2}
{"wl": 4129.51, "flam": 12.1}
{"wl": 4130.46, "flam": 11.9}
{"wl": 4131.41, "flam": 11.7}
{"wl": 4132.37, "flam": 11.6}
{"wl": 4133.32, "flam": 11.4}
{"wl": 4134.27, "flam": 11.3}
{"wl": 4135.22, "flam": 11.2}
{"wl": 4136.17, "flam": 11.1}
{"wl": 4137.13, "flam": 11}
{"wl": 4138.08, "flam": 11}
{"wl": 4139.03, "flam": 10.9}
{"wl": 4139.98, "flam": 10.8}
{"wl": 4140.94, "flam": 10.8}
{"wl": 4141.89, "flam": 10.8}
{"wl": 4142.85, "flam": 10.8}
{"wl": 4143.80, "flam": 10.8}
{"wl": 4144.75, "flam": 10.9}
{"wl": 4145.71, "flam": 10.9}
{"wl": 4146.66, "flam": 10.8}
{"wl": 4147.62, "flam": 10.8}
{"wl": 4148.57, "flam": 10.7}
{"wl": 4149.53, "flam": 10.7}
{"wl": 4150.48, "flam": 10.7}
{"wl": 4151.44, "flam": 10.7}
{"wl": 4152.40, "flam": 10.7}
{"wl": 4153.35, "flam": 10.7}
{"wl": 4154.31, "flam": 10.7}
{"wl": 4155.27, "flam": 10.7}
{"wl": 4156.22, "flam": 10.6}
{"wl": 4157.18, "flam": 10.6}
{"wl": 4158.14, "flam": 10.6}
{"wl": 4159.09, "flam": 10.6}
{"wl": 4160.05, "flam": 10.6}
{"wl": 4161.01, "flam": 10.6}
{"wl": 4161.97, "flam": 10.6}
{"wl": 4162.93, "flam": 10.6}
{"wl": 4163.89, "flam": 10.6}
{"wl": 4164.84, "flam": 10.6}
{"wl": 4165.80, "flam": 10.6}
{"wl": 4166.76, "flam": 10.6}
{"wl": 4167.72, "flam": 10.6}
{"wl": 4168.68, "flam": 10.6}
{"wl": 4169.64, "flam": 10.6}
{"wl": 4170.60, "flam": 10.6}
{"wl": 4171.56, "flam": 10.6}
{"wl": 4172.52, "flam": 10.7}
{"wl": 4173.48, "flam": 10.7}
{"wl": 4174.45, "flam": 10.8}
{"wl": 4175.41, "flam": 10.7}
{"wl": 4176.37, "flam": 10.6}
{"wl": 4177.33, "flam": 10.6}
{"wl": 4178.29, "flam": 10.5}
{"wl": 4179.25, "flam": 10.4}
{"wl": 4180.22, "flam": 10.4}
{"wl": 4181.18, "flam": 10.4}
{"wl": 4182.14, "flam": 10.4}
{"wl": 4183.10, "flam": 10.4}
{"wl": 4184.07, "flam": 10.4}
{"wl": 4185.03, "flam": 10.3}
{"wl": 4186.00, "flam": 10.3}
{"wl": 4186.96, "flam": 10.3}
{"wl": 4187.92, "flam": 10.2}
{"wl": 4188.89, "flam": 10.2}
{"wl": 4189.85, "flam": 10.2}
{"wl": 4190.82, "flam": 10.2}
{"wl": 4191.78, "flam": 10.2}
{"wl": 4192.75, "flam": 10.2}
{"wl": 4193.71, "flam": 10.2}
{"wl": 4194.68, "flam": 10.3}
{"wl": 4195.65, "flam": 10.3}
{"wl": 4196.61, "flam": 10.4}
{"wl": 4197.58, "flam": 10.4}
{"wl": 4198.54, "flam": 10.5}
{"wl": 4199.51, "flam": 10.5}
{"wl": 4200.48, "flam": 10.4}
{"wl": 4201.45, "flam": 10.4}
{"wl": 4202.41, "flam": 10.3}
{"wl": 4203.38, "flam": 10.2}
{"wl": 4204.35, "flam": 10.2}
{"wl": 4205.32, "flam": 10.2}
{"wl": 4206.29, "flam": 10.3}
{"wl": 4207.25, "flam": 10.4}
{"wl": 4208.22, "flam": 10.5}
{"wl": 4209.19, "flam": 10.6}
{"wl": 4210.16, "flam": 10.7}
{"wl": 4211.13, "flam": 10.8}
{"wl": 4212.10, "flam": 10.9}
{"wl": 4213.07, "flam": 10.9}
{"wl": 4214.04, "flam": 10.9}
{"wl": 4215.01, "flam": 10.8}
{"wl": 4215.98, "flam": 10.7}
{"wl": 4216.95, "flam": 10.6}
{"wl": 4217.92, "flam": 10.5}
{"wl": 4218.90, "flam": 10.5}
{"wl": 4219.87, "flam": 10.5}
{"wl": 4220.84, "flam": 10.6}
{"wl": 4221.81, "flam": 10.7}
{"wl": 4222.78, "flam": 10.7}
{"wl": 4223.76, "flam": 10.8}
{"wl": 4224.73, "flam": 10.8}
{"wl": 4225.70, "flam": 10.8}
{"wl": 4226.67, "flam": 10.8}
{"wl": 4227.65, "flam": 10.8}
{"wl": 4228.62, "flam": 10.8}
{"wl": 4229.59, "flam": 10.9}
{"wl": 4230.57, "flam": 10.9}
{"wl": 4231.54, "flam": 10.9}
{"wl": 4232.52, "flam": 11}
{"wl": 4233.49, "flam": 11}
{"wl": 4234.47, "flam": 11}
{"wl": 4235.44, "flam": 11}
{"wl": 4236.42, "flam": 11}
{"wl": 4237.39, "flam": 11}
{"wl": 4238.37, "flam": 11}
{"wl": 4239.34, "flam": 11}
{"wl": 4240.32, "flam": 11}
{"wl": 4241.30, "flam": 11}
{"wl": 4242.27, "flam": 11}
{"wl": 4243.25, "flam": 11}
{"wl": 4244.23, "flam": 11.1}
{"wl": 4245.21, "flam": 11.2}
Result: 0.41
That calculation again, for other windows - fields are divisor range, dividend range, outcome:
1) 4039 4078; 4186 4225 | 0.49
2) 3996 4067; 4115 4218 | 0.43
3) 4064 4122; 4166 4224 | 0.75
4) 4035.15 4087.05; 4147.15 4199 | 0.48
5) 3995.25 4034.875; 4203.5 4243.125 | 0.45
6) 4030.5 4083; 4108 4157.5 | 0.48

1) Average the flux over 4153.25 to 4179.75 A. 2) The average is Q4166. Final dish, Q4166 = 10.6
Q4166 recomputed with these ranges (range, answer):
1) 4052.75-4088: 17.6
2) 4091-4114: 13.5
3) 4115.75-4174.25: 11.1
